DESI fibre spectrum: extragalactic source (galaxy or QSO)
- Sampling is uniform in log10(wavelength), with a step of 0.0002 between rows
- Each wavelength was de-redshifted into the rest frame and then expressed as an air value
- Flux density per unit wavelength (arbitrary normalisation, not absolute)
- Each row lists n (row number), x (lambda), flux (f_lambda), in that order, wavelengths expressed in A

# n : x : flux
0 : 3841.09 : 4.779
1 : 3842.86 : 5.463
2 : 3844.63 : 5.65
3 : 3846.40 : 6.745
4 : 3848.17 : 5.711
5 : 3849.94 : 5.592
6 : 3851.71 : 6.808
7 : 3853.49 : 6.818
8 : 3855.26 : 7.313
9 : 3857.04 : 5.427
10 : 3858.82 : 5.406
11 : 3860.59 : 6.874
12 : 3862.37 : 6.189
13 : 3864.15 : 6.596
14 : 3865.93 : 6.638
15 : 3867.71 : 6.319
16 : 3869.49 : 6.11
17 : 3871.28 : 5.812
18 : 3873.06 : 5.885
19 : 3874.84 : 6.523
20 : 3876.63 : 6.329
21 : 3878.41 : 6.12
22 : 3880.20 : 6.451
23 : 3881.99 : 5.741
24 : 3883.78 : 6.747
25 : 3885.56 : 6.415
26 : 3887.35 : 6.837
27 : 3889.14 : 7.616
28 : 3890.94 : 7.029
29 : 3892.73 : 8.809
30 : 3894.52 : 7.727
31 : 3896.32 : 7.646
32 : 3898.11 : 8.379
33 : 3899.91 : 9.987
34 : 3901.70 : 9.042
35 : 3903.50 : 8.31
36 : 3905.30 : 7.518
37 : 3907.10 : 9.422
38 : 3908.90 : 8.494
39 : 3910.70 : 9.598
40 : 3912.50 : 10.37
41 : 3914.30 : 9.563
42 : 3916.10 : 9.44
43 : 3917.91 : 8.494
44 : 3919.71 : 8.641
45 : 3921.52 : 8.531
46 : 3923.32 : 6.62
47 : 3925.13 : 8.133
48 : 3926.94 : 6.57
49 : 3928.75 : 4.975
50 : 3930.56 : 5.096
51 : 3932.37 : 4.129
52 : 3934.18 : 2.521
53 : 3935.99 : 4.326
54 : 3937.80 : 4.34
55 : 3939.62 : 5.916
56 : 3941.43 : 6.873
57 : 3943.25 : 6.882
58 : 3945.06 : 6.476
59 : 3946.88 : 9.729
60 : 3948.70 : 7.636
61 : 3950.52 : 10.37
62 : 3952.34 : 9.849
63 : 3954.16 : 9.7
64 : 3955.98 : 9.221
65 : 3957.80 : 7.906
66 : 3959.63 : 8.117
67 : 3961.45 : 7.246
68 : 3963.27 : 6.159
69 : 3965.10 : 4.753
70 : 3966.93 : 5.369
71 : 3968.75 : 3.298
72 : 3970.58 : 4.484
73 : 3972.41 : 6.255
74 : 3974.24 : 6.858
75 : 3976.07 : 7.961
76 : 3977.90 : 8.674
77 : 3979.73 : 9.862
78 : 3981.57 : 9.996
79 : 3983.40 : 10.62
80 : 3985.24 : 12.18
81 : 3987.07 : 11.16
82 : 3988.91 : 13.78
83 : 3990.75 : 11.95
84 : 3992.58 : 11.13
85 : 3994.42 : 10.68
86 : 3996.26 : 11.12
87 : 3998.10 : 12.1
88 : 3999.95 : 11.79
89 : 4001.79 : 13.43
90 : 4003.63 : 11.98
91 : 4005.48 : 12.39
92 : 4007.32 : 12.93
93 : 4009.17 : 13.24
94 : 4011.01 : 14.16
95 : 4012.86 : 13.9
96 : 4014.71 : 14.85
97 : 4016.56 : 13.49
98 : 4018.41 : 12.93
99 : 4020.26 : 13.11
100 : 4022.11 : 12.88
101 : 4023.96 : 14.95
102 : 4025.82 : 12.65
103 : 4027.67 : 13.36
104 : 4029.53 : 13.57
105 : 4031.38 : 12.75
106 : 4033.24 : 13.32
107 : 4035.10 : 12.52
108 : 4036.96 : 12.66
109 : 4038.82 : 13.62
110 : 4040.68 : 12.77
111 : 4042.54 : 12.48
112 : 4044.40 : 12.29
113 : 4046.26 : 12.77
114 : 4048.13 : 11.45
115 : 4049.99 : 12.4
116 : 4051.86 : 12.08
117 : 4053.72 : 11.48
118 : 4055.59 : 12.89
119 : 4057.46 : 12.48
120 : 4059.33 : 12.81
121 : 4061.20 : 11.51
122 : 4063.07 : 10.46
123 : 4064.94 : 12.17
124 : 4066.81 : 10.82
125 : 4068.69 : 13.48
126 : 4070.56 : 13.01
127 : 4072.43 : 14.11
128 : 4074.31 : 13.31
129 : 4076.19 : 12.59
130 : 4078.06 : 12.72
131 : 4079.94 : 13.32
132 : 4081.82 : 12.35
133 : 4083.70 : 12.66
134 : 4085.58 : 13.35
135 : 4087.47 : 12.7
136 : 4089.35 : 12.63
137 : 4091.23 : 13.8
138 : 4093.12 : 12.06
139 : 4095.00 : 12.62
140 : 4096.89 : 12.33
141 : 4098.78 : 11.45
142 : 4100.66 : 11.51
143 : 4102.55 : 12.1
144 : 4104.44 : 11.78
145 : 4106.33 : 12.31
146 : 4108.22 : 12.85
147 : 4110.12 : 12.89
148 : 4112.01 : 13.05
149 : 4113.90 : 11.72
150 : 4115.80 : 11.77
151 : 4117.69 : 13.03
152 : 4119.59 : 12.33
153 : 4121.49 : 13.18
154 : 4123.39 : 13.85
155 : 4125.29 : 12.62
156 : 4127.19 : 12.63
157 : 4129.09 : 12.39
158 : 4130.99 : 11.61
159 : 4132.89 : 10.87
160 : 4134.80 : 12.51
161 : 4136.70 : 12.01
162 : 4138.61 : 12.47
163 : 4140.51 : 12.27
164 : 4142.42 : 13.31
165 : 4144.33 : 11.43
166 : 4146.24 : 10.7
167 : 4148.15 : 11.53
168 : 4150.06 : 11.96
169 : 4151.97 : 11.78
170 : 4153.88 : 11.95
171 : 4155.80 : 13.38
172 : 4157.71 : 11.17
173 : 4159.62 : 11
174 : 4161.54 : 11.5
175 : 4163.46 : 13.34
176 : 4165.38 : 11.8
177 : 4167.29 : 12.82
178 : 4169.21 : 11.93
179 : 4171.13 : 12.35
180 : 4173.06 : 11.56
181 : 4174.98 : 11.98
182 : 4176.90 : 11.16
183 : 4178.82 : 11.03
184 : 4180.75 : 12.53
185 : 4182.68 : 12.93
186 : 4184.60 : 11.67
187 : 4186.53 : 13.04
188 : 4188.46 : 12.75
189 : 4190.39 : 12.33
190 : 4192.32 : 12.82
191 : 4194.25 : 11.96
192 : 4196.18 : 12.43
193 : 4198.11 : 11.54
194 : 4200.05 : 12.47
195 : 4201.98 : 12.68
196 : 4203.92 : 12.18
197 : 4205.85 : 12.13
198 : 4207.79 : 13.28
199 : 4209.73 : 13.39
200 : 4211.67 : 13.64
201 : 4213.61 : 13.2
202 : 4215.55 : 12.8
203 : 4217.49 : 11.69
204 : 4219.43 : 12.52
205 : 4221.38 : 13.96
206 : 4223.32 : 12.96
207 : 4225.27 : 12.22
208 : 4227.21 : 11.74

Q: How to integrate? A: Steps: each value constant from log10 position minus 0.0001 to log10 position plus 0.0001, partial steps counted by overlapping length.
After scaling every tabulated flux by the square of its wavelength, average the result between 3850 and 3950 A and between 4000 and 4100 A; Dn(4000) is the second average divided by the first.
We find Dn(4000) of 1.95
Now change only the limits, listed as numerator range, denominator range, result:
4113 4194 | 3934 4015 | 1.43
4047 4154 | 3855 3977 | 1.91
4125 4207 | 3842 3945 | 2.01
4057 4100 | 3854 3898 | 2.09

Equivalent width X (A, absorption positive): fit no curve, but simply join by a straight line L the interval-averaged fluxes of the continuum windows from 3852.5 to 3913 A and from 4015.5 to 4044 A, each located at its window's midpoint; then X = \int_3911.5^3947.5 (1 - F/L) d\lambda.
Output 8.6 A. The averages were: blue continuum 7.23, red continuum 13.1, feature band 6.86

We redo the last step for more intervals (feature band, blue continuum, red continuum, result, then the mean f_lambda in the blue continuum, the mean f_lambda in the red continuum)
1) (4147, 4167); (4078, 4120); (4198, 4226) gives 1.1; 12.5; 12.7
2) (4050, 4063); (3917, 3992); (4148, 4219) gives -3.2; 7.62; 12.3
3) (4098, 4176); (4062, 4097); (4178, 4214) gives 2.7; 12.7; 12.5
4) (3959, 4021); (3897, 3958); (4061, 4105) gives -3.9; 7.73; 12.5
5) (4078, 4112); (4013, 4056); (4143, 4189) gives -0.1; 12.9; 12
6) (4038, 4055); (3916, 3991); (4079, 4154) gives -3.4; 7.59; 12.3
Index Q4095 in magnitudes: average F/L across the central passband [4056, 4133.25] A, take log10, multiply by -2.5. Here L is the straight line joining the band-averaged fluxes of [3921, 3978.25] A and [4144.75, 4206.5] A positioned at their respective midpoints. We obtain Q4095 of -0.229 mag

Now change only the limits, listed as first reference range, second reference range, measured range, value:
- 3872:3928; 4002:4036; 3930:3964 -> 0.39 mag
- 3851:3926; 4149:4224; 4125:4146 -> -0.06 mag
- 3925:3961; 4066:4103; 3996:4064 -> -0.23 mag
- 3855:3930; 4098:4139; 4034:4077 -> -0.14 mag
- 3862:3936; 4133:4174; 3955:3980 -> 0.24 mag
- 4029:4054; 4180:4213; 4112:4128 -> -0.01 mag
